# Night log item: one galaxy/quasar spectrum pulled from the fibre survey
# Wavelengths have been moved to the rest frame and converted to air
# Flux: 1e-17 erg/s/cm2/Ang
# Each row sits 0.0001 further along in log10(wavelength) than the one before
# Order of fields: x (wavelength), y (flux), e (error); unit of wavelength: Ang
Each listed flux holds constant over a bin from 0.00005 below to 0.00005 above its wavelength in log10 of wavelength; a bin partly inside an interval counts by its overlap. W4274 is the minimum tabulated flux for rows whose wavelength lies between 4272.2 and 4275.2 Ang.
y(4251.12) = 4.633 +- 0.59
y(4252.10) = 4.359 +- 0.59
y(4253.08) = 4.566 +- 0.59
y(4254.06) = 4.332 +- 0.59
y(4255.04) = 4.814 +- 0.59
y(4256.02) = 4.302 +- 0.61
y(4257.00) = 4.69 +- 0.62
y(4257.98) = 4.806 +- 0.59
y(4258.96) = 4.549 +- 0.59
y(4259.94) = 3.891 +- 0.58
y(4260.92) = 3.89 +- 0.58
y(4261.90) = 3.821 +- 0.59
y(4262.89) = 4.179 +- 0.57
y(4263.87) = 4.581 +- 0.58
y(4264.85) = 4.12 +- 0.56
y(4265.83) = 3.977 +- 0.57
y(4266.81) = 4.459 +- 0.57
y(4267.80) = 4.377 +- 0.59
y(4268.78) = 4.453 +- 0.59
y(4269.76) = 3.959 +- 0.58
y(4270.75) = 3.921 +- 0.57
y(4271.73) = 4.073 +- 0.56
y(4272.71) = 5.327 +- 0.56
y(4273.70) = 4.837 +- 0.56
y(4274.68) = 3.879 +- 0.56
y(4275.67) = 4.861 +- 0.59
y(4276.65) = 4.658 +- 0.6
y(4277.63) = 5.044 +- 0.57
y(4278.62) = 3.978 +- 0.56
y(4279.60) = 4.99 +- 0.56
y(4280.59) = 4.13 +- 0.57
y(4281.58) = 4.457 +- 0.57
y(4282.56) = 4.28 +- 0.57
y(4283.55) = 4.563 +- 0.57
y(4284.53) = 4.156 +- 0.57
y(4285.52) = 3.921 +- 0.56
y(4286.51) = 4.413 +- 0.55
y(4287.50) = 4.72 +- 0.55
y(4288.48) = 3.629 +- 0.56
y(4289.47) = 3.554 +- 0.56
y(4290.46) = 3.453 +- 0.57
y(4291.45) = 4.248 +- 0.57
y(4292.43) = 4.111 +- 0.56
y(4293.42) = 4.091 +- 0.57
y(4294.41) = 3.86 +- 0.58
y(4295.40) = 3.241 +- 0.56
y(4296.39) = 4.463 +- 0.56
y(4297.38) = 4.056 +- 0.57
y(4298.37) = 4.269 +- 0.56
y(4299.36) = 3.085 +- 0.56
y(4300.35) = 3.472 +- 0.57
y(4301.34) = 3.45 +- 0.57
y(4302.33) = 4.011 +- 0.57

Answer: 3.879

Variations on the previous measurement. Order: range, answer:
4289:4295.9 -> 3.241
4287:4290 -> 3.554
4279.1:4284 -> 4.13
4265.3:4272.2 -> 3.921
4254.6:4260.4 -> 3.891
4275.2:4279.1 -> 3.978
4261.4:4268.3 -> 3.821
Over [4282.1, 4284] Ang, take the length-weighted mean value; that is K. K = 4.41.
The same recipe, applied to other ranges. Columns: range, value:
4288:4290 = 3.58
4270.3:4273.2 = 4.46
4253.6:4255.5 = 4.57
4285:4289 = 4.16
